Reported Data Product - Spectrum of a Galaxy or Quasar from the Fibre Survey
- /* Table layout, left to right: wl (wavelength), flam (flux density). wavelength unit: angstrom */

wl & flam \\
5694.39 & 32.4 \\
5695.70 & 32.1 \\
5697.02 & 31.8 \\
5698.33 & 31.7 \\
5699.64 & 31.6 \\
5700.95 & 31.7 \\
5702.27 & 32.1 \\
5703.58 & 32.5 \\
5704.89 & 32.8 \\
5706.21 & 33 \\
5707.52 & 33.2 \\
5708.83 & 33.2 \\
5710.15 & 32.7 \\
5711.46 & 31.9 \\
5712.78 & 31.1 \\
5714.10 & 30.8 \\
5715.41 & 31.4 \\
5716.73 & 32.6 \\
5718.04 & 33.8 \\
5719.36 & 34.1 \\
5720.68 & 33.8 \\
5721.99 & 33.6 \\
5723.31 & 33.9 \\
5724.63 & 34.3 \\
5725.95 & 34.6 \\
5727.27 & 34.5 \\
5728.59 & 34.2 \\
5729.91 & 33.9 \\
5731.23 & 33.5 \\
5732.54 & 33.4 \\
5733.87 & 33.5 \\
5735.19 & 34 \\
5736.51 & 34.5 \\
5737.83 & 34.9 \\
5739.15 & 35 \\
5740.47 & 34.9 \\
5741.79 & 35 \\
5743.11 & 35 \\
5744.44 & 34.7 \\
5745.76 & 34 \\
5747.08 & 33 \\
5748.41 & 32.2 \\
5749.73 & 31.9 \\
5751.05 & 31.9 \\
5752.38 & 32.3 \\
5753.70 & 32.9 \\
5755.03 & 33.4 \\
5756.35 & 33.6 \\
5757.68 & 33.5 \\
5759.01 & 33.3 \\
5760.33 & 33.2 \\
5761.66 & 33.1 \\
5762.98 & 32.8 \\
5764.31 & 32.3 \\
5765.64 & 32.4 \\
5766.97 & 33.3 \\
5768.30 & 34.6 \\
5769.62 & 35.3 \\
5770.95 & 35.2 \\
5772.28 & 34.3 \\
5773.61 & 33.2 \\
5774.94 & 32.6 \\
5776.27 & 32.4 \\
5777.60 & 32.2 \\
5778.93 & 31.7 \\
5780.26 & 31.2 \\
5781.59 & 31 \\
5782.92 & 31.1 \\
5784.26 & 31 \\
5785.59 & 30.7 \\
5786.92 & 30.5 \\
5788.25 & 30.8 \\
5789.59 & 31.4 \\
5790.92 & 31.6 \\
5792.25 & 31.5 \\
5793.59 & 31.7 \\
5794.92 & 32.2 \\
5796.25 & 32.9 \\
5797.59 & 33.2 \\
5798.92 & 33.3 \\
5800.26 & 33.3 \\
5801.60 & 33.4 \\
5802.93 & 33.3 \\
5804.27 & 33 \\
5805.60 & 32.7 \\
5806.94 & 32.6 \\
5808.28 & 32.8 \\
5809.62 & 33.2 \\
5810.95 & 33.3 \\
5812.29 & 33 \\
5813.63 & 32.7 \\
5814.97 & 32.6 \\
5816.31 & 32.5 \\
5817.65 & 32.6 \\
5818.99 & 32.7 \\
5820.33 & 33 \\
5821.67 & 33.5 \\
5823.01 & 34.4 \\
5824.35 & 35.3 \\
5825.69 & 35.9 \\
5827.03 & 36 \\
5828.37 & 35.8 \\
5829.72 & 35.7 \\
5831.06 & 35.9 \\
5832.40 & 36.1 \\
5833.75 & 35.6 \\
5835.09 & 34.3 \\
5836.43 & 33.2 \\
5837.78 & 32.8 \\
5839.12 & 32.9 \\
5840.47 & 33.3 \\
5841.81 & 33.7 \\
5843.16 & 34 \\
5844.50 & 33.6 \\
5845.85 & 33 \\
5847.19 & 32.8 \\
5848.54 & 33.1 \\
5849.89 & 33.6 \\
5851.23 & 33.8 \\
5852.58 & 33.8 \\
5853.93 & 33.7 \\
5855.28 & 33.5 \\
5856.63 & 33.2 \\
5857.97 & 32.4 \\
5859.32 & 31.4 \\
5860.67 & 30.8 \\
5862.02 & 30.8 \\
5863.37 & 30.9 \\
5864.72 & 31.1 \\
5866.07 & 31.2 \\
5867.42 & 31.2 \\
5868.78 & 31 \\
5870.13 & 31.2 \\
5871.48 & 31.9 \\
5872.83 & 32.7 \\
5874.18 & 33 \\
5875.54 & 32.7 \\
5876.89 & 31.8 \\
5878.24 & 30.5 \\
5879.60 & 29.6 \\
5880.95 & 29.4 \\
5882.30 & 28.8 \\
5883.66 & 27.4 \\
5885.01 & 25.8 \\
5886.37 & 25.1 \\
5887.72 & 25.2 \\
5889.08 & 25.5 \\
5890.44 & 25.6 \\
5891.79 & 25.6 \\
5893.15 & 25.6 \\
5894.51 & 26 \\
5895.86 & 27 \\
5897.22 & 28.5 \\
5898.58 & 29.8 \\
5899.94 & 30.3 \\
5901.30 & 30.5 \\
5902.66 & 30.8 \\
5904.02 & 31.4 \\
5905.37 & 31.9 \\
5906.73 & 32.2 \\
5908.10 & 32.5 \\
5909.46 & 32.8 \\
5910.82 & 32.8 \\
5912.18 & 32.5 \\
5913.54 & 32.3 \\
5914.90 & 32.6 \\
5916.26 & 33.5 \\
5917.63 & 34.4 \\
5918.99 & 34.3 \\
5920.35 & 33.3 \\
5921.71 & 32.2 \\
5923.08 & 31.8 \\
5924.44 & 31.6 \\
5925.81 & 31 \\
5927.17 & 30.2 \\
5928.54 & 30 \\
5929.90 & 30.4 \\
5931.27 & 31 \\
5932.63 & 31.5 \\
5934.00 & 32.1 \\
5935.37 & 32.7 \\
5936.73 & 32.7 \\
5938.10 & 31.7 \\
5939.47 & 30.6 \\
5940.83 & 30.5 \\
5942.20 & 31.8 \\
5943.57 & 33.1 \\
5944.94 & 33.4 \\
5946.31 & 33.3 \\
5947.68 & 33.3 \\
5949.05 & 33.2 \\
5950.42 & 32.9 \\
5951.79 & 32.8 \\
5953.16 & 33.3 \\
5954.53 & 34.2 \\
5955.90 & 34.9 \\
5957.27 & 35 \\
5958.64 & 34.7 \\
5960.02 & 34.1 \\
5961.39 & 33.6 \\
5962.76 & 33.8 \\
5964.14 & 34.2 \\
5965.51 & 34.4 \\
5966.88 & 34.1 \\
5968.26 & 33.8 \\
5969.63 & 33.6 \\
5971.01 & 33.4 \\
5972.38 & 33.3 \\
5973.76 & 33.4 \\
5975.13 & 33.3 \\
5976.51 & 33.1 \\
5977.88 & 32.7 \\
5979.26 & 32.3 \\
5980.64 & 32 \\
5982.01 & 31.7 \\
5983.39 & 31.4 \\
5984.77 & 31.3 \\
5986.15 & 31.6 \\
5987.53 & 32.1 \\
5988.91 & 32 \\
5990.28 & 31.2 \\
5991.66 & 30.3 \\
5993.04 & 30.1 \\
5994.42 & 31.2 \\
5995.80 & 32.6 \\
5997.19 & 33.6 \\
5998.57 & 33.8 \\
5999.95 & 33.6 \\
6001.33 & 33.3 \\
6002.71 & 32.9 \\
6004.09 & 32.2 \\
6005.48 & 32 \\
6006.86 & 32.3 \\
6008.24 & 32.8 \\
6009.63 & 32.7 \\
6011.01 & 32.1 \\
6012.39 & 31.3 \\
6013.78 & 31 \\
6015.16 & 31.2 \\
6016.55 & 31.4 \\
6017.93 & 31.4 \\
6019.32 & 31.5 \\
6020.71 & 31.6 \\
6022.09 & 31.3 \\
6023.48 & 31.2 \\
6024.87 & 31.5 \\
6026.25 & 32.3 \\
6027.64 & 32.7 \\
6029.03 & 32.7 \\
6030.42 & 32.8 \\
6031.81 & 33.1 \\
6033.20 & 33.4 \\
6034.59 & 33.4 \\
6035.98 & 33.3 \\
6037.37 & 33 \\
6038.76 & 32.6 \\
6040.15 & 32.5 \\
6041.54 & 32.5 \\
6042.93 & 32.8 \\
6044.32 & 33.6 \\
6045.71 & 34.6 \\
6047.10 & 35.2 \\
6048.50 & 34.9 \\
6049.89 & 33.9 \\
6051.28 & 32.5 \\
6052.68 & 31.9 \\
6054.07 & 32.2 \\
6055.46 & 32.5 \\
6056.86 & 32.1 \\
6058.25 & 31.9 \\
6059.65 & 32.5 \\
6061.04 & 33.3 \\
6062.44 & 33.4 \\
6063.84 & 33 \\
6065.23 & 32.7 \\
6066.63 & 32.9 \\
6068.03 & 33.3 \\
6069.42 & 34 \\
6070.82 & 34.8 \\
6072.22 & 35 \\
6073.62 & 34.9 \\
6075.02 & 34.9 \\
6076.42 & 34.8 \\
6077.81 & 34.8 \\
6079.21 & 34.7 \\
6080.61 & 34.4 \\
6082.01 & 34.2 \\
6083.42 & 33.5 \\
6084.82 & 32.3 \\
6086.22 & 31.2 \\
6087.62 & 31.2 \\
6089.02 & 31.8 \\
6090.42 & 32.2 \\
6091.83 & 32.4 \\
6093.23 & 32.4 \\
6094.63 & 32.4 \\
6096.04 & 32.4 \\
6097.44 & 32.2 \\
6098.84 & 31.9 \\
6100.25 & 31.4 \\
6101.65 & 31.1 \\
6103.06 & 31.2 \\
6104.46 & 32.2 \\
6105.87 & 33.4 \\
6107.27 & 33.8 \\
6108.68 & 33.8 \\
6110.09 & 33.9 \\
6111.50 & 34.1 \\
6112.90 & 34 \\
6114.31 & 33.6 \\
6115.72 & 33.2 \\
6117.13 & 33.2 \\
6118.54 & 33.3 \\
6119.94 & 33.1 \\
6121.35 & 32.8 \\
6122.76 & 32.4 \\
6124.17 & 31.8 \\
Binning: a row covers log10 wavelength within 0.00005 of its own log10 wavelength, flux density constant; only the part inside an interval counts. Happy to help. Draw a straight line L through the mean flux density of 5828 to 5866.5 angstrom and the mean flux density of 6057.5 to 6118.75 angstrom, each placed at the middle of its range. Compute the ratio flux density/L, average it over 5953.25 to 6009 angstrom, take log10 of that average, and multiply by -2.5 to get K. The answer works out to 0.01 mag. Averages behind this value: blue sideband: 33.3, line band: 32.9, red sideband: 33.1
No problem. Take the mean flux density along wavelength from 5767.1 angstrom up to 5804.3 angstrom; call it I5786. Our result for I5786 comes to 32.5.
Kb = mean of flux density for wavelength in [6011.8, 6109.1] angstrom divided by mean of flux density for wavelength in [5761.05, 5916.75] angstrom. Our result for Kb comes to 1.0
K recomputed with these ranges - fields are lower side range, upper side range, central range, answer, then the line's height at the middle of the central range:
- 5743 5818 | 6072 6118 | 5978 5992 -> 0.043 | 33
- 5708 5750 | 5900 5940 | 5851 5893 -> 0.074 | 32.4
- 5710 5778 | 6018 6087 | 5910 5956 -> 0.029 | 33.2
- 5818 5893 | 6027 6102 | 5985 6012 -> 0.017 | 32.7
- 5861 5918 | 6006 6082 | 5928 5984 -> -0.052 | 31.3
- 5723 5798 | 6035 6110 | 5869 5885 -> 0.083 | 33.1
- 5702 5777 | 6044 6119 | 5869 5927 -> 0.101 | 33.3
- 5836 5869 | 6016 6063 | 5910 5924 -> -0.011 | 32.6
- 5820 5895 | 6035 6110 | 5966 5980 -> -0.028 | 32.5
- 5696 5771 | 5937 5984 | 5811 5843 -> -0.027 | 33.2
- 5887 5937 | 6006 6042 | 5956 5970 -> -0.093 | 31.4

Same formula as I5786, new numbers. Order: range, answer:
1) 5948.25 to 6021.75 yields 32.7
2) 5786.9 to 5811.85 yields 32.5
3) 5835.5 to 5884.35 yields 32.1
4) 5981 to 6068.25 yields 32.4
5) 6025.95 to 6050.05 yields 33.3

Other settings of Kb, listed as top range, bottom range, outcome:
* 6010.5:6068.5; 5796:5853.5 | 0.97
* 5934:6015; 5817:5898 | 1.03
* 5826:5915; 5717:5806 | 0.95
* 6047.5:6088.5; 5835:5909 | 1.08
